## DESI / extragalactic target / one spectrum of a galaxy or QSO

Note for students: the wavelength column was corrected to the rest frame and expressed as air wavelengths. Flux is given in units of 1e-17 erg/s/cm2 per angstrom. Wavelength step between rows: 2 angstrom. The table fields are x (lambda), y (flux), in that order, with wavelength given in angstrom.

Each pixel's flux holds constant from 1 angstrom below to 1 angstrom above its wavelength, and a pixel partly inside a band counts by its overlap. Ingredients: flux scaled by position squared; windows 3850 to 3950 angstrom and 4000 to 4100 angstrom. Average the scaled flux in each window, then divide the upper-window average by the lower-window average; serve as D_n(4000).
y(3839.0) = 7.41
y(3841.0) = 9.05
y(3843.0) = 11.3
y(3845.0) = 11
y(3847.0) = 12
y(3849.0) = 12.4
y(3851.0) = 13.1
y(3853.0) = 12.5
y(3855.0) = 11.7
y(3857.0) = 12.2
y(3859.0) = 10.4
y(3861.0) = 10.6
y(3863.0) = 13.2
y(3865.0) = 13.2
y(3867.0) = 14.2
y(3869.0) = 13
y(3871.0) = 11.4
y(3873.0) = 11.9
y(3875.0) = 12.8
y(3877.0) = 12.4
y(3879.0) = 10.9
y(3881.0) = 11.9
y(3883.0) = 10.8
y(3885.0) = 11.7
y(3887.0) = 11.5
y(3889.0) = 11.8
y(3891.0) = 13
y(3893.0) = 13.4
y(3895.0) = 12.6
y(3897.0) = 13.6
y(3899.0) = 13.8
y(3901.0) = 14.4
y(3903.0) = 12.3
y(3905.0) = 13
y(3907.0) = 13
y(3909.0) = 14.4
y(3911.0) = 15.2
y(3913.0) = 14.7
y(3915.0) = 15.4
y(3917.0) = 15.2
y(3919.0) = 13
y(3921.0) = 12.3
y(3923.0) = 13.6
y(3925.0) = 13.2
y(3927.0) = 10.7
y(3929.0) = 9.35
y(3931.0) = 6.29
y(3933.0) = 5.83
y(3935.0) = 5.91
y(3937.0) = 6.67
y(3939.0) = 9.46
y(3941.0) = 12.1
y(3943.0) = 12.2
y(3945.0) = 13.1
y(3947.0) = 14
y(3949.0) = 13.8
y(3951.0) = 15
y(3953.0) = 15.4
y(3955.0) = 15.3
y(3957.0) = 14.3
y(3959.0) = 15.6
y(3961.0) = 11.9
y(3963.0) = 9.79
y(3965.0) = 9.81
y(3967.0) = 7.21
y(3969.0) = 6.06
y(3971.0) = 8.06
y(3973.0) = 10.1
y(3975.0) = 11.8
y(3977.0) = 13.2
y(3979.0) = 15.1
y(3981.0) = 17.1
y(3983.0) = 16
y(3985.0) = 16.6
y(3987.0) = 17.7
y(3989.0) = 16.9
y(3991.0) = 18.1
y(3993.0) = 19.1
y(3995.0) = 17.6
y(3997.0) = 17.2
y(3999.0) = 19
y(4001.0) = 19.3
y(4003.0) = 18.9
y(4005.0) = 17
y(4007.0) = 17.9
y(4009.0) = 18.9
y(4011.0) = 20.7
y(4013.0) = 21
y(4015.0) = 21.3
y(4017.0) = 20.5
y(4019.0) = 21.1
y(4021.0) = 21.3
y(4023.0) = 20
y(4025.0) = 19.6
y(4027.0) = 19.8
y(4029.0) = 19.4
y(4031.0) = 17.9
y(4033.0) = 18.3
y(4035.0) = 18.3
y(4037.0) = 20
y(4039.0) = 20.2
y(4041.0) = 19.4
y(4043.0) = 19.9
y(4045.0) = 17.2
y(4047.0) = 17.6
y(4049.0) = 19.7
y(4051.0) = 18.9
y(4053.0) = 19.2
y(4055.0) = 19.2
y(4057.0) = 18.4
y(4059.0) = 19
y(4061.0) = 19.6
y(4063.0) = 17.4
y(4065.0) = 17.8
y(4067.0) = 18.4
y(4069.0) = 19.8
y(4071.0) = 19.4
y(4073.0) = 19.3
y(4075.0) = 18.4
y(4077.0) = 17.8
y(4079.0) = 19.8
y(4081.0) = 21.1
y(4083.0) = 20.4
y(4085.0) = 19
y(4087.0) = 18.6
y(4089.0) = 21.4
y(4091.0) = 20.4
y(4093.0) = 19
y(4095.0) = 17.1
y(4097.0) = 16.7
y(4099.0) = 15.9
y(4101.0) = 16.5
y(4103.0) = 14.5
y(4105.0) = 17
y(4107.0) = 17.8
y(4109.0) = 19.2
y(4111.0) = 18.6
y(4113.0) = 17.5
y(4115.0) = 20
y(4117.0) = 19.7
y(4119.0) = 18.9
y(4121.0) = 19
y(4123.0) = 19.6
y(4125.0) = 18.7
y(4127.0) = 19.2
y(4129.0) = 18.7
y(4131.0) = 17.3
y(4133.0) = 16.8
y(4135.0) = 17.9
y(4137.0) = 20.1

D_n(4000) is 1.70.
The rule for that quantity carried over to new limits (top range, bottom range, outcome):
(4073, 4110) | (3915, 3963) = 1.66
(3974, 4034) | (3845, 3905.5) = 1.58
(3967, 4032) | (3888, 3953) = 1.45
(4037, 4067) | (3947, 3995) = 1.43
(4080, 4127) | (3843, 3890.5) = 1.74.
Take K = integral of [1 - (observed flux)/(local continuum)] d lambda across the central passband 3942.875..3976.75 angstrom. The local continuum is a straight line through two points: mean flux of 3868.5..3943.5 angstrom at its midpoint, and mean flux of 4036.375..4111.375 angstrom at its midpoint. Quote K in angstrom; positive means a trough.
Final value 4.9 angstrom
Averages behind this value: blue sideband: 12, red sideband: 18.7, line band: 12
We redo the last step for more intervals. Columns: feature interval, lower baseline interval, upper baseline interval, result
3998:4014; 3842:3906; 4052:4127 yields -2.8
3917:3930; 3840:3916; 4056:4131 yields 1.4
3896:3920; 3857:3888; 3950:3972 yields -4.3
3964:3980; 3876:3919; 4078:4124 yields 5.3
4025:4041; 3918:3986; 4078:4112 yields -3.8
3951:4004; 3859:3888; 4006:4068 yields 7.0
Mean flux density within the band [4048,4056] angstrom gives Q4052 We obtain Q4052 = 19.2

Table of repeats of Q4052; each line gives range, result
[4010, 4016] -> 21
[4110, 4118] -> 19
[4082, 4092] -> 20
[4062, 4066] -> 17.6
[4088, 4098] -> 18.9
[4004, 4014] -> 19.1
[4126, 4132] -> 18.4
